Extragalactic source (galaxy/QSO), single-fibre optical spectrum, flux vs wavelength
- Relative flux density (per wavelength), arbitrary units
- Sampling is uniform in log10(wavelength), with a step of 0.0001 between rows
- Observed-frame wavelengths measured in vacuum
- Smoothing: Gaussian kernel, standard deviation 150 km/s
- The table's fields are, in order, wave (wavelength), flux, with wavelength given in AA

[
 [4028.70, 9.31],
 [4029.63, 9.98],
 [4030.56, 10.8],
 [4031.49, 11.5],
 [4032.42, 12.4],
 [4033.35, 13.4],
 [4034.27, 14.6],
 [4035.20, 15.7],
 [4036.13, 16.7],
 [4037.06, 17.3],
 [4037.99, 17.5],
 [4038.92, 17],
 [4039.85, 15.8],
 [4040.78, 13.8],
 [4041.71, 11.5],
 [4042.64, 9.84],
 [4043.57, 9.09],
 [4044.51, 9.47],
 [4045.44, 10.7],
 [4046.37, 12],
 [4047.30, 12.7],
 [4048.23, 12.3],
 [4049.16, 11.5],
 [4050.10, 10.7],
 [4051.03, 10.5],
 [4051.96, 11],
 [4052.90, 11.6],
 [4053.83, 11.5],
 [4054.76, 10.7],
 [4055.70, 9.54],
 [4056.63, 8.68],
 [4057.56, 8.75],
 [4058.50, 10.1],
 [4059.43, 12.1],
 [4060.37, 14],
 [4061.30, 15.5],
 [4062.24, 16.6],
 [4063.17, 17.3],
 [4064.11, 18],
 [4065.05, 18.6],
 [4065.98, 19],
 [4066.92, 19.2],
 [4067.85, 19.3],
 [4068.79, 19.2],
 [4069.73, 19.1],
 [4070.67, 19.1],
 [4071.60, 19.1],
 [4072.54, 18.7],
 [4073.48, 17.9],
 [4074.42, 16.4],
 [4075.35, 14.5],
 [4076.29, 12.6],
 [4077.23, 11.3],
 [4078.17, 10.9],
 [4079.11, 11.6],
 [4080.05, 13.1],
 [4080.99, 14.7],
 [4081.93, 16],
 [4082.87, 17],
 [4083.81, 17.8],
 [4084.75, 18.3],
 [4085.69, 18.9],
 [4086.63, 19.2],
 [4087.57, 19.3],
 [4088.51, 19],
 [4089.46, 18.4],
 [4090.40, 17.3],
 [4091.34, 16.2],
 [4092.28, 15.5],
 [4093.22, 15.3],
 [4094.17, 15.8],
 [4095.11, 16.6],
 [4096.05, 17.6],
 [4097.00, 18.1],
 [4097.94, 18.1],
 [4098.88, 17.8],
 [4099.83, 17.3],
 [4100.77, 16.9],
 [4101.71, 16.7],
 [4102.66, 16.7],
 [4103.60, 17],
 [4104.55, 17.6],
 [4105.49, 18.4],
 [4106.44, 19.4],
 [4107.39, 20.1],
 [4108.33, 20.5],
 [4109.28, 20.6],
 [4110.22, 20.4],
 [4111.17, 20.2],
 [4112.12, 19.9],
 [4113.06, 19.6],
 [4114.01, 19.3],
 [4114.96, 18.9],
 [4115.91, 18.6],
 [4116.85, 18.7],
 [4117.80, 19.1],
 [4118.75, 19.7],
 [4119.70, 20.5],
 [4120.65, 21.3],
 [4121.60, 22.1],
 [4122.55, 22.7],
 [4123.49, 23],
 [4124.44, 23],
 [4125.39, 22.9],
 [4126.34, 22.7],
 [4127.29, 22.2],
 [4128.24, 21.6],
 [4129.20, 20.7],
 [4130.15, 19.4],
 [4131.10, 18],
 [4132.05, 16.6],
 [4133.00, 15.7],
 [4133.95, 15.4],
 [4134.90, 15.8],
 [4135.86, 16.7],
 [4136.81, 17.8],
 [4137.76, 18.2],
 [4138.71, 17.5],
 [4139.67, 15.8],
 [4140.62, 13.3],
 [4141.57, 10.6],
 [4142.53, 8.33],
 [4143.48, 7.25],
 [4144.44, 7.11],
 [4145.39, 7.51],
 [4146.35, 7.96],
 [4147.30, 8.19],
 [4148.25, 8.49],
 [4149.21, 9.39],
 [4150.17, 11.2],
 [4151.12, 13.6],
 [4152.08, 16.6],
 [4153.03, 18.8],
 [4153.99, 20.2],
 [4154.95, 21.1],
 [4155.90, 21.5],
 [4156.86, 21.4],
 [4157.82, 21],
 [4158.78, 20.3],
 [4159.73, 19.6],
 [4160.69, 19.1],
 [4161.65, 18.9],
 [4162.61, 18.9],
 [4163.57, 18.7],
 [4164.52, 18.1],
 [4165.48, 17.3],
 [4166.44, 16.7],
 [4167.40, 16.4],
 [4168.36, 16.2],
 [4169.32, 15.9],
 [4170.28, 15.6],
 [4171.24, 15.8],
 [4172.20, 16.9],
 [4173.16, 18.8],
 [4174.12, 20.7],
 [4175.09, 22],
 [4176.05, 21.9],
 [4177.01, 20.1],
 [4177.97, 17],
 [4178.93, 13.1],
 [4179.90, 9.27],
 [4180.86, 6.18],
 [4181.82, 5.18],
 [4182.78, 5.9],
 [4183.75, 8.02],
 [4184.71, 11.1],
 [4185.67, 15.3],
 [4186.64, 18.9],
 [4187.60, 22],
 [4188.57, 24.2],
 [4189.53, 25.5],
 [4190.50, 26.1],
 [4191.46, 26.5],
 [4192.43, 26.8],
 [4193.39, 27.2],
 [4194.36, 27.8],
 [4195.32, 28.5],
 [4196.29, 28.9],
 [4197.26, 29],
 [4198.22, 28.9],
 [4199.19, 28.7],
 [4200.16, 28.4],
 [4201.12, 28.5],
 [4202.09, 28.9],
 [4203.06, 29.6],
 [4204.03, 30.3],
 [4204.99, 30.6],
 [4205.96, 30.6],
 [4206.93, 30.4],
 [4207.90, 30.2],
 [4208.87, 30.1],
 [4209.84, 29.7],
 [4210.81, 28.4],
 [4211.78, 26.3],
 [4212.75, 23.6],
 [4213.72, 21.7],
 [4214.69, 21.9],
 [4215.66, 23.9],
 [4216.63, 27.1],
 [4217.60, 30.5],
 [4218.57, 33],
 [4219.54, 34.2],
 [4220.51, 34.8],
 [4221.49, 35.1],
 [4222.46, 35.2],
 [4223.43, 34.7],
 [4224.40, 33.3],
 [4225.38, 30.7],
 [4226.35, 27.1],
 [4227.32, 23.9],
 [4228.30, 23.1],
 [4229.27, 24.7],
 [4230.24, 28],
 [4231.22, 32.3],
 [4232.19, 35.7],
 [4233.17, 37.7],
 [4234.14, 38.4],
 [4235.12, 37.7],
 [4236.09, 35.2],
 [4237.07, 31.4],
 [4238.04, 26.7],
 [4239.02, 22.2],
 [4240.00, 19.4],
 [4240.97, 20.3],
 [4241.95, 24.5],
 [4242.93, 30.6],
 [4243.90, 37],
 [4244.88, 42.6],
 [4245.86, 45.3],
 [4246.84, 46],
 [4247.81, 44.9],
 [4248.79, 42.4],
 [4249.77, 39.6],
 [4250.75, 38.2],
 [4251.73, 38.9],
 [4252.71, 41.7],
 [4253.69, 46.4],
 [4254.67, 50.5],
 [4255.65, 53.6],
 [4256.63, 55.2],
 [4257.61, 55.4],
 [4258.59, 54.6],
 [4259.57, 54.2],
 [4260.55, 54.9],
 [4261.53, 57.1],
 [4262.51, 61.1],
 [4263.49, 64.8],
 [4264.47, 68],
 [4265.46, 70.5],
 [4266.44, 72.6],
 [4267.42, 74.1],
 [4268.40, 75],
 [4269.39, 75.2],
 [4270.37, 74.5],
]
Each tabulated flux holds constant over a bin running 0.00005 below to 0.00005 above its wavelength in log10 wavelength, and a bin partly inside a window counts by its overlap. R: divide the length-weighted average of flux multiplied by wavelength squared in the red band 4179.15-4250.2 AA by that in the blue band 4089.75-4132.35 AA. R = 1.5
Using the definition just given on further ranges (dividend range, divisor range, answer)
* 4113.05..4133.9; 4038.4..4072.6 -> 1.51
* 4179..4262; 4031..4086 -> 2.36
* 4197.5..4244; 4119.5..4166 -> 1.80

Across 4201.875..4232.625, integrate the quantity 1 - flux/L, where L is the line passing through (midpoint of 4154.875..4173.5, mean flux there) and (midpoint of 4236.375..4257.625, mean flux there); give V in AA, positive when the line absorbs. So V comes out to 1.7 AA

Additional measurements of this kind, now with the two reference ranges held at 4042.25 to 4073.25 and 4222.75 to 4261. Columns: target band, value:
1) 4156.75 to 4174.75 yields 6.1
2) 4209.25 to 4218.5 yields 2.1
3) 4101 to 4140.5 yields 4.7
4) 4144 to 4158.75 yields 6.5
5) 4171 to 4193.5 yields 9.3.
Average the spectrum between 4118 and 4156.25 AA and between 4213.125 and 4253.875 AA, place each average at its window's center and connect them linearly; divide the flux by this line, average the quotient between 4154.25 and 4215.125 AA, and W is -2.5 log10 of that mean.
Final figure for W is 0.14 mag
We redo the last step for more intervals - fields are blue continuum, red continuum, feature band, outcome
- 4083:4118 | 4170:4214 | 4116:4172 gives 0.19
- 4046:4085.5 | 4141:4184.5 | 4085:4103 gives -0.19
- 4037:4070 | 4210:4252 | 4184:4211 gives 0.07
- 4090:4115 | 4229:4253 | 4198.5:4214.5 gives 0.07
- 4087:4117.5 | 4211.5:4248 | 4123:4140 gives 0.11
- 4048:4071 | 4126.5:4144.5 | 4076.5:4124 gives -0.18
